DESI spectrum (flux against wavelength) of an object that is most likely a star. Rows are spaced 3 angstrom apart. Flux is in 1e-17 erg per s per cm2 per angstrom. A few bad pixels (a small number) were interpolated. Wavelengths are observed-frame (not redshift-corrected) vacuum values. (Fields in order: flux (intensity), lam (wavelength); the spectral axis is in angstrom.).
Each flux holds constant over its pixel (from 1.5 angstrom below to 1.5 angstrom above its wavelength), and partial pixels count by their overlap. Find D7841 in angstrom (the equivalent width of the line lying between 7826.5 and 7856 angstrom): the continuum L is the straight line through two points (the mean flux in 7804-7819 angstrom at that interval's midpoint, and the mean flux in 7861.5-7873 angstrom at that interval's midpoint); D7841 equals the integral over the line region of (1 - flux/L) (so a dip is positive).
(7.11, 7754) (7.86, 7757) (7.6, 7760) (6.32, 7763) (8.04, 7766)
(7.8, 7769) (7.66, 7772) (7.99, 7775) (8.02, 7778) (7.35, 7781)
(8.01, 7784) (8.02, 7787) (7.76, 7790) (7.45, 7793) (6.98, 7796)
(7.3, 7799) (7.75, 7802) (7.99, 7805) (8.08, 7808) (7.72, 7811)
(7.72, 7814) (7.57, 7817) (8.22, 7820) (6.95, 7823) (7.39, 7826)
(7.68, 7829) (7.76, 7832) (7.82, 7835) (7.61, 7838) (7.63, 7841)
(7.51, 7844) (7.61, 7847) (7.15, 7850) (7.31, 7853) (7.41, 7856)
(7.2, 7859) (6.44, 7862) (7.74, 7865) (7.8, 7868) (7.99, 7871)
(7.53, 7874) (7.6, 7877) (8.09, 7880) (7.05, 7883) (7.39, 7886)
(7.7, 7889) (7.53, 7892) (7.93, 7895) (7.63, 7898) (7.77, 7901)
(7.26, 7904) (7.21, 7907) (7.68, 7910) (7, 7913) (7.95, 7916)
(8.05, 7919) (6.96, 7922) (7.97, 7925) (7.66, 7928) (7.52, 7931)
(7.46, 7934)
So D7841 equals 0.56 angstrom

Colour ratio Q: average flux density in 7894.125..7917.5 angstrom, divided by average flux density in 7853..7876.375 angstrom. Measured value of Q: 1.01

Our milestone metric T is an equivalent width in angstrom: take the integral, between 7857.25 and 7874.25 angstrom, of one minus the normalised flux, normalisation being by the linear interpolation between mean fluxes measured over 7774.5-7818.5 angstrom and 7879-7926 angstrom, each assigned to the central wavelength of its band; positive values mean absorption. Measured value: 0.4 angstrom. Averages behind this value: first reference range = 7.71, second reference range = 7.56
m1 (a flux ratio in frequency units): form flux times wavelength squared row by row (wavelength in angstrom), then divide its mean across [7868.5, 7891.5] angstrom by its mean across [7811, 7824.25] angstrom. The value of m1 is 1.0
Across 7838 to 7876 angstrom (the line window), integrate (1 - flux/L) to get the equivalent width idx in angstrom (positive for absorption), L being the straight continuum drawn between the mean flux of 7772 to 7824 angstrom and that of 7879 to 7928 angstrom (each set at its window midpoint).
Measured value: 0.9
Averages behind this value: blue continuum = 7.7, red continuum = 7.57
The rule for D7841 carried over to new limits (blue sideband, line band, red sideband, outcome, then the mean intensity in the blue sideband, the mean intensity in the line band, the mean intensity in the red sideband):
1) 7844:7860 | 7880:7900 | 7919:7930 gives -0.3 angstrom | 7.36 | 7.59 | 7.6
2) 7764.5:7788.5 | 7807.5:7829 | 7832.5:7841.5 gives 0.3 angstrom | 7.86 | 7.65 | 7.7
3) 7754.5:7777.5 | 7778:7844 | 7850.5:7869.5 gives -1.7 angstrom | 7.61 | 7.66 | 7.31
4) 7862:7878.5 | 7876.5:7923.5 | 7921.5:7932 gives 0.3 angstrom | 7.61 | 7.55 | 7.58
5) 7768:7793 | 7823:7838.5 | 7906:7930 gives 0.3 angstrom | 7.8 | 7.59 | 7.57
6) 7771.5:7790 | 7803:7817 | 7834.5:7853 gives -0.3 angstrom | 7.84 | 7.84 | 7.52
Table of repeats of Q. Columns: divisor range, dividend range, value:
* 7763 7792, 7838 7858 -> 0.96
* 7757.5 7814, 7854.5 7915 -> 0.98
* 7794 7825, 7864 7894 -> 1.00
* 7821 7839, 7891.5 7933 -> 1.00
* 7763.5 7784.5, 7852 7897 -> 0.97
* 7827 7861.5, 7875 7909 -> 1.01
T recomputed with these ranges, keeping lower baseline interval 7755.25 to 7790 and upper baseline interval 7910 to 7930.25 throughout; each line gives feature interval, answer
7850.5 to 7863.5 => 0.9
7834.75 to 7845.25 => 0.0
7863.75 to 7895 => -0.1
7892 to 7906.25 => 0.0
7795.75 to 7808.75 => 0.0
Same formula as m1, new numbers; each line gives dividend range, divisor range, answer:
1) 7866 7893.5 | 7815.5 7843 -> 1.01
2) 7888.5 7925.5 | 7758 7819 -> 1.02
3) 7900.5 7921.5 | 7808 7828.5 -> 1.01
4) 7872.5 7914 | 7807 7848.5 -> 1.00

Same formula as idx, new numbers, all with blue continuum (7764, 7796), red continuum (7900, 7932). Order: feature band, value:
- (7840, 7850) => 0.2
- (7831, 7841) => -0.1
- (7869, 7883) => -0.2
